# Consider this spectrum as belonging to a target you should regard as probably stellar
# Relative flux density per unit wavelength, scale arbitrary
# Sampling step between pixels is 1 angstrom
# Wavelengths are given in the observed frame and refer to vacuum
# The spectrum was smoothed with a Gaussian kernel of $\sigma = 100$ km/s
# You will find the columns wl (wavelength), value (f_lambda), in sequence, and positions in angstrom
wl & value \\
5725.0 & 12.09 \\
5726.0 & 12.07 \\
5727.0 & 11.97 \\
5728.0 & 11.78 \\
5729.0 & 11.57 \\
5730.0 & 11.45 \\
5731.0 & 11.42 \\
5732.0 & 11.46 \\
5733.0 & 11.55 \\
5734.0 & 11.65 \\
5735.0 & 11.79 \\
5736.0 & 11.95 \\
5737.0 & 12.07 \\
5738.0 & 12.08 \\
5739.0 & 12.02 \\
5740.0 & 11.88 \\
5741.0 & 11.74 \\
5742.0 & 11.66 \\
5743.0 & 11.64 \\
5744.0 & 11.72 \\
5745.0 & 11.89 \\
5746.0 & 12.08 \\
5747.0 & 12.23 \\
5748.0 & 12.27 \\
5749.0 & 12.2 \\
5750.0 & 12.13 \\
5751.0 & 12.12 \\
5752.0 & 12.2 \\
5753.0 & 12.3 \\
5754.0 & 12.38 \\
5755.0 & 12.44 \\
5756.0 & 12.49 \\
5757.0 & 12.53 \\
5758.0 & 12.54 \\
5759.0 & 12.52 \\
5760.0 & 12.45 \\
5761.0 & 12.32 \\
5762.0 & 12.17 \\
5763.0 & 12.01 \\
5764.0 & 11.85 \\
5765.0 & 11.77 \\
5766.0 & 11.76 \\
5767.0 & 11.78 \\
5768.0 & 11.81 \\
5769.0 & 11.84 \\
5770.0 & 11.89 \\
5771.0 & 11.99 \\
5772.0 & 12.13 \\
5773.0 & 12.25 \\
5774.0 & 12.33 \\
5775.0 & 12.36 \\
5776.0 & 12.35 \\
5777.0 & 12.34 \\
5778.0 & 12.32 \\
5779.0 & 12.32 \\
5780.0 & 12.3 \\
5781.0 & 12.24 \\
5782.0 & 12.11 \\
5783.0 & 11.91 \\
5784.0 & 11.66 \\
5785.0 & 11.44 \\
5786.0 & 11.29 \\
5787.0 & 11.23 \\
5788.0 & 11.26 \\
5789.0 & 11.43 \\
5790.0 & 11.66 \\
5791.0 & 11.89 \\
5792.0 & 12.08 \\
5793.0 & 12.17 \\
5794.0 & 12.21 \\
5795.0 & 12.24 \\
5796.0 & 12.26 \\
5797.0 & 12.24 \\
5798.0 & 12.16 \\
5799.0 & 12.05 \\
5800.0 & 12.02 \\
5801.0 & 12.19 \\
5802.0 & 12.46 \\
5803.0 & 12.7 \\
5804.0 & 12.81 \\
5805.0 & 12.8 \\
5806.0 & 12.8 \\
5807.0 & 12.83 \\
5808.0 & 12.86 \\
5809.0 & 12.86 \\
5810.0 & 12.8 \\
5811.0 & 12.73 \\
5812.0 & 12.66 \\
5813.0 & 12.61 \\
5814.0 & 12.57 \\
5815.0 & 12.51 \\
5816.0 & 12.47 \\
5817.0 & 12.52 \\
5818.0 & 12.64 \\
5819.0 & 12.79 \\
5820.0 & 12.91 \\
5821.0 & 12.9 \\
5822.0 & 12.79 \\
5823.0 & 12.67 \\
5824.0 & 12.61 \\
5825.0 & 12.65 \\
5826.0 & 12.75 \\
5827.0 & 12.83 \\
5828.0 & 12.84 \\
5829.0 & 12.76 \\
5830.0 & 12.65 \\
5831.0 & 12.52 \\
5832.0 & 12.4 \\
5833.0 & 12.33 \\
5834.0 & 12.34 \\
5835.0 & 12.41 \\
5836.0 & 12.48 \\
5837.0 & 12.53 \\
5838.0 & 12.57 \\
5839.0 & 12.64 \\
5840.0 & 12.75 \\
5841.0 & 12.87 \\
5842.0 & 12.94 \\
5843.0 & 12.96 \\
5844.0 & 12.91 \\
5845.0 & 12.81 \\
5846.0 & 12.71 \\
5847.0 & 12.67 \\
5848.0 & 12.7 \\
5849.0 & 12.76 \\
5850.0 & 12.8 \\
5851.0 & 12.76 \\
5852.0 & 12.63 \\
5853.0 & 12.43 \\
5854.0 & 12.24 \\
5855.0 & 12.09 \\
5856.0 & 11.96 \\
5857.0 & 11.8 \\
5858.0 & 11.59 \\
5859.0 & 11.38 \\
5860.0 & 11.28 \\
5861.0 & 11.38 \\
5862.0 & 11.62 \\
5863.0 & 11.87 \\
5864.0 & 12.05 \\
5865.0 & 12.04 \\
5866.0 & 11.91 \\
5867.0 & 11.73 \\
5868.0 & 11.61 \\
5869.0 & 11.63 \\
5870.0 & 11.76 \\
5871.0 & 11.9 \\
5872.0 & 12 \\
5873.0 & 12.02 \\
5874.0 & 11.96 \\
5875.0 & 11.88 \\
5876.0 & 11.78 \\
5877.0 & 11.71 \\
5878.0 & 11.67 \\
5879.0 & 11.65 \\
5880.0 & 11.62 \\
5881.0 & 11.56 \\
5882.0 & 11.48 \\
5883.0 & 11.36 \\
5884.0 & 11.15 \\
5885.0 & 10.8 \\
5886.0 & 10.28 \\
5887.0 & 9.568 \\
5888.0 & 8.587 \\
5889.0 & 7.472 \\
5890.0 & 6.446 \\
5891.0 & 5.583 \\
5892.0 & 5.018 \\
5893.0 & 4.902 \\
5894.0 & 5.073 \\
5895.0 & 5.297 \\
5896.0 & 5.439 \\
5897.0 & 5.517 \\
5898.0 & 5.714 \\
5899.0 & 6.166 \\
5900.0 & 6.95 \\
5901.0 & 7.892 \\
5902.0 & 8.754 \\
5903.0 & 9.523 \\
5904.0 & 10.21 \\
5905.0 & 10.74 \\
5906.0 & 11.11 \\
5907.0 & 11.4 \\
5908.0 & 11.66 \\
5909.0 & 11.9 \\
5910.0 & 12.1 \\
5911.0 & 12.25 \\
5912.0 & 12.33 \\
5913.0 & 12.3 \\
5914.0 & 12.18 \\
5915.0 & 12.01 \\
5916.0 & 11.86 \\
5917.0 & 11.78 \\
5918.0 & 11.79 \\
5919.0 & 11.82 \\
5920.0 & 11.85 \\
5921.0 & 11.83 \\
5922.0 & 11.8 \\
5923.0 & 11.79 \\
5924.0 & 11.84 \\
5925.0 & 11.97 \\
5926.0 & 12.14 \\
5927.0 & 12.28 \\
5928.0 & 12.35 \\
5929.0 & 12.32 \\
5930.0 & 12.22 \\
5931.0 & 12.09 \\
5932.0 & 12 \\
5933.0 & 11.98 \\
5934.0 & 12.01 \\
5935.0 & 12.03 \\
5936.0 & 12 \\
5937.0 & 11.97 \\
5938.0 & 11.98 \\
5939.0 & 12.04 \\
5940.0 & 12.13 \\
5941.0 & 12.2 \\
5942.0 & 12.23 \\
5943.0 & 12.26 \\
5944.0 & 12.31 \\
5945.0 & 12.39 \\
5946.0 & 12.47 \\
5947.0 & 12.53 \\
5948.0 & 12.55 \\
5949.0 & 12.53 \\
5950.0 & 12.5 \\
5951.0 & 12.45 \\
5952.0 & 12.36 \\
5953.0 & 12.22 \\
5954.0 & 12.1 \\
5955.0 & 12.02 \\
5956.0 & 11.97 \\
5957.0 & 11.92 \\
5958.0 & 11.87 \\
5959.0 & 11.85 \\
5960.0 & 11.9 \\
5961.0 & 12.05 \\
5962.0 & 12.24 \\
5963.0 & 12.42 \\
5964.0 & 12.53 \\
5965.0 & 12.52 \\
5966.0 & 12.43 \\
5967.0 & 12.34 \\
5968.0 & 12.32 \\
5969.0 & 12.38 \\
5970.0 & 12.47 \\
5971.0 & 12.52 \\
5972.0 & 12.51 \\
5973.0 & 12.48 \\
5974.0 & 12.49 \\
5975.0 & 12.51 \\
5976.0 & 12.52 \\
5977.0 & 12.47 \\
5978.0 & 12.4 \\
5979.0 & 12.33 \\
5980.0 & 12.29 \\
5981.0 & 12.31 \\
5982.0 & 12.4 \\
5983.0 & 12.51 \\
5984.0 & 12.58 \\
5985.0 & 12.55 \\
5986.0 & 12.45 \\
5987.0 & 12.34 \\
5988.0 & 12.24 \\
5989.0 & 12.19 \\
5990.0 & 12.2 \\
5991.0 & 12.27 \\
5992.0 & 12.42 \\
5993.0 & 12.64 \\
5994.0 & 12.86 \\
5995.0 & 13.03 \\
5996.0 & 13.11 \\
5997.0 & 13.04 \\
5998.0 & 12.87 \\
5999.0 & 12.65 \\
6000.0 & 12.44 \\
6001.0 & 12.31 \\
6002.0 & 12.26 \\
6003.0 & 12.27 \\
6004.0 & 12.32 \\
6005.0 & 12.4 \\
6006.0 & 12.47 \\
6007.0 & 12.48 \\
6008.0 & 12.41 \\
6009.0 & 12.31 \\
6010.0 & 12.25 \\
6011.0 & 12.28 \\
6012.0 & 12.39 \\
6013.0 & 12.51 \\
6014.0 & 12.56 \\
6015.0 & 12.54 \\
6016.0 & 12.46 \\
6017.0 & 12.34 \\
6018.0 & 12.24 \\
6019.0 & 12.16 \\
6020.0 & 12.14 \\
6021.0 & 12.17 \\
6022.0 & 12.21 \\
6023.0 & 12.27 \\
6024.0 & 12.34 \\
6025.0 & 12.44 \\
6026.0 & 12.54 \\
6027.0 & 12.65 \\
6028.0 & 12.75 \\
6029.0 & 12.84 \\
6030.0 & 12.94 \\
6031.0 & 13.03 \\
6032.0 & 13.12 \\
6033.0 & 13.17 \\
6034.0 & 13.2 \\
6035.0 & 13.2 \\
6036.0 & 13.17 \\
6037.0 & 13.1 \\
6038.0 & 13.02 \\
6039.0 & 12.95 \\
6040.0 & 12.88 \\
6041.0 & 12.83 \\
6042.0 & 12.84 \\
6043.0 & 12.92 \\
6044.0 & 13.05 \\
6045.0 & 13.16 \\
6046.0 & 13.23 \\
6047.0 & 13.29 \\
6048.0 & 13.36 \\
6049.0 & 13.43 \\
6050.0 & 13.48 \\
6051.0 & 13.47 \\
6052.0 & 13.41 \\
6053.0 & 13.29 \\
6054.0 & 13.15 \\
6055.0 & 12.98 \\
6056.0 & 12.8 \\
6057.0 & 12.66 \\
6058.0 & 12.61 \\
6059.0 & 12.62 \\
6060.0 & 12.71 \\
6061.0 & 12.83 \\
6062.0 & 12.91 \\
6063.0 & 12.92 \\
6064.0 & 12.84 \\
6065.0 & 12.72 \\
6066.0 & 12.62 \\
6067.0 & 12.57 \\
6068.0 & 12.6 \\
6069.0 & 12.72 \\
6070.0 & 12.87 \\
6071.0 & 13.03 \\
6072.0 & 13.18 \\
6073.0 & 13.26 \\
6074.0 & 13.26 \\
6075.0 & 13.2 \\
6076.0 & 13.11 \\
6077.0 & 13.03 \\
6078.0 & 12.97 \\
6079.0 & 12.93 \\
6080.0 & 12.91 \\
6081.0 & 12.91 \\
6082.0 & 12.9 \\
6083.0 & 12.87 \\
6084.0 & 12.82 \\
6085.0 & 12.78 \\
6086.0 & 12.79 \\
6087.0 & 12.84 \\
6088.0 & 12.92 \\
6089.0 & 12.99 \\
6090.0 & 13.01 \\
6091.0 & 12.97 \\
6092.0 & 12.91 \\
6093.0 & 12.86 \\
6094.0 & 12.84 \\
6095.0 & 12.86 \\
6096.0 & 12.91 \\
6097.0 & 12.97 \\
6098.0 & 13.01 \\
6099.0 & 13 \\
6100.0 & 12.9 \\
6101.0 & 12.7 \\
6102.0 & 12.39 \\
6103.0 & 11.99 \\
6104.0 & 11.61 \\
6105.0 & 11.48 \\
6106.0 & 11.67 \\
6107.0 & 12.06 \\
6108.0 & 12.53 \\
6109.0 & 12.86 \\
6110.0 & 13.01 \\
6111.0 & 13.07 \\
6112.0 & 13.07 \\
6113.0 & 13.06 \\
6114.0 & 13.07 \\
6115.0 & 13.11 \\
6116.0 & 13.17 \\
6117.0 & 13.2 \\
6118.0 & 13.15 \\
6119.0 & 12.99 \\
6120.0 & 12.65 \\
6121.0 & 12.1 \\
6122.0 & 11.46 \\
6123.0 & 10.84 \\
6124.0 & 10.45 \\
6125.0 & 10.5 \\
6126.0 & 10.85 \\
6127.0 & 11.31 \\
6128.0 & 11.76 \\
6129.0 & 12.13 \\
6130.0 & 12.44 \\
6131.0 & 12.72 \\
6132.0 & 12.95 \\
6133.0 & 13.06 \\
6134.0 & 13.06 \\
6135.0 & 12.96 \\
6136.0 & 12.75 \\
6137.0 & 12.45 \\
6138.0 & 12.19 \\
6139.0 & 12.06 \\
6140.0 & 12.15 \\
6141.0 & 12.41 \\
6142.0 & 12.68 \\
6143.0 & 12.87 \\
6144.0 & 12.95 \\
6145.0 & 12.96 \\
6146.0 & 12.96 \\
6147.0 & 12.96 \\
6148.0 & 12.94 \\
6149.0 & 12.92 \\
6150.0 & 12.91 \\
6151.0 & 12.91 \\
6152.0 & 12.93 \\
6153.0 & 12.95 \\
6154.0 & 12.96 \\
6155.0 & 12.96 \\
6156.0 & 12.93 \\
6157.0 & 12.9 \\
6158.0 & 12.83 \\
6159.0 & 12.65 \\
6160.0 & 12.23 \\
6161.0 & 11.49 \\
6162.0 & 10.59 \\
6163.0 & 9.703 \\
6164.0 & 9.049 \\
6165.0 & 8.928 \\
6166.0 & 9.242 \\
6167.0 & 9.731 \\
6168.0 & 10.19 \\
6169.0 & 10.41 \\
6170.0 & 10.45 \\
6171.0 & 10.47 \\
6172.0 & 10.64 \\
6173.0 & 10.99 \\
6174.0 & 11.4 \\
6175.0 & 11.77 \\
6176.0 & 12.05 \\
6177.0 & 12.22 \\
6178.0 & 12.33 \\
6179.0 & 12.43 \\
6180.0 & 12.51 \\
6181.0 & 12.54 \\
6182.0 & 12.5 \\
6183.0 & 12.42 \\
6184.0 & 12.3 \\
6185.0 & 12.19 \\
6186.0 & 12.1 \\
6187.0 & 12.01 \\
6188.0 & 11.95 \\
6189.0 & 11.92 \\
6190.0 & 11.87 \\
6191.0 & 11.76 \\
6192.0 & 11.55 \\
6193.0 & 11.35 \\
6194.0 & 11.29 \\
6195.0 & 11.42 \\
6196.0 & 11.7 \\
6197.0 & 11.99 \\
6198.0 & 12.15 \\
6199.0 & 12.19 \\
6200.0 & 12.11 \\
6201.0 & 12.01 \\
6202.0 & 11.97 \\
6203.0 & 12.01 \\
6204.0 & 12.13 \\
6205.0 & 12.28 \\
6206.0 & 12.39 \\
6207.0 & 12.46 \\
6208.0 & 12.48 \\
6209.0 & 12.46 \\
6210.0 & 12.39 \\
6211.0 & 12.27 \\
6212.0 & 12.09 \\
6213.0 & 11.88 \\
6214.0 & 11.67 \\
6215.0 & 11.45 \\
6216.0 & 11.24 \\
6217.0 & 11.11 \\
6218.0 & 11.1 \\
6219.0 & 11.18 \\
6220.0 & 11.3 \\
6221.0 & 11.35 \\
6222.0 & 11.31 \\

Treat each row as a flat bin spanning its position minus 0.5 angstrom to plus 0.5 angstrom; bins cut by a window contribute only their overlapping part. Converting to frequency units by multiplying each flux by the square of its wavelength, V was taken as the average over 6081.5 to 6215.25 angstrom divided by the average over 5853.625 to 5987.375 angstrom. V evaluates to 1.16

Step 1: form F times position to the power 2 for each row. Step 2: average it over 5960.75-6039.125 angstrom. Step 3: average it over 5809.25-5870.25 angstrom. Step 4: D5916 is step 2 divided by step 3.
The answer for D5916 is 1.06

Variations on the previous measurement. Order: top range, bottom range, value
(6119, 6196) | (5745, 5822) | 1.10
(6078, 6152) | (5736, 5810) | 1.16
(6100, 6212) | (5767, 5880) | 1.10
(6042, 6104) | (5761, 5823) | 1.16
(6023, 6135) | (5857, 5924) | 1.31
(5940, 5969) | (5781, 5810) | 1.07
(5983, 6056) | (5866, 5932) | 1.27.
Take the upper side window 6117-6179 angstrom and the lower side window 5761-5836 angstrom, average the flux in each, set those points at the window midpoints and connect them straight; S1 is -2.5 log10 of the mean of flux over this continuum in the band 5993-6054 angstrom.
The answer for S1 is -0.060 mag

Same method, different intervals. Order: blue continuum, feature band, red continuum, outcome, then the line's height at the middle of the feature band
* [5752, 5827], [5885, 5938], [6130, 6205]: 0.196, 12.2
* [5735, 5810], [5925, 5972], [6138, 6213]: -0.016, 12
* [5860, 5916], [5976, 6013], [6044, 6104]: -0.066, 11.7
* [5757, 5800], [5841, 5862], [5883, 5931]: -0.139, 10.8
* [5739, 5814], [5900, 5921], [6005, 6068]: 0.119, 12.5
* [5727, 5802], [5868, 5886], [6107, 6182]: 0.039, 12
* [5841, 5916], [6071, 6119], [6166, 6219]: -0.126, 11.4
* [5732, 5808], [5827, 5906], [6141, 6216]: 0.109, 12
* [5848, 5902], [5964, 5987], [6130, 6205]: -0.148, 10.9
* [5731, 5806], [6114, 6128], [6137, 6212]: -0.004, 12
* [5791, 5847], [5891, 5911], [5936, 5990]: 0.449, 12.4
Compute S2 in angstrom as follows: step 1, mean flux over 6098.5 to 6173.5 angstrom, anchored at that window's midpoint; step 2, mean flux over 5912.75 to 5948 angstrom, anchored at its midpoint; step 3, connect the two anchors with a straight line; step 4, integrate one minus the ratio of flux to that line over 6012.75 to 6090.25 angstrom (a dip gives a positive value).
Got -4.9 angstrom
